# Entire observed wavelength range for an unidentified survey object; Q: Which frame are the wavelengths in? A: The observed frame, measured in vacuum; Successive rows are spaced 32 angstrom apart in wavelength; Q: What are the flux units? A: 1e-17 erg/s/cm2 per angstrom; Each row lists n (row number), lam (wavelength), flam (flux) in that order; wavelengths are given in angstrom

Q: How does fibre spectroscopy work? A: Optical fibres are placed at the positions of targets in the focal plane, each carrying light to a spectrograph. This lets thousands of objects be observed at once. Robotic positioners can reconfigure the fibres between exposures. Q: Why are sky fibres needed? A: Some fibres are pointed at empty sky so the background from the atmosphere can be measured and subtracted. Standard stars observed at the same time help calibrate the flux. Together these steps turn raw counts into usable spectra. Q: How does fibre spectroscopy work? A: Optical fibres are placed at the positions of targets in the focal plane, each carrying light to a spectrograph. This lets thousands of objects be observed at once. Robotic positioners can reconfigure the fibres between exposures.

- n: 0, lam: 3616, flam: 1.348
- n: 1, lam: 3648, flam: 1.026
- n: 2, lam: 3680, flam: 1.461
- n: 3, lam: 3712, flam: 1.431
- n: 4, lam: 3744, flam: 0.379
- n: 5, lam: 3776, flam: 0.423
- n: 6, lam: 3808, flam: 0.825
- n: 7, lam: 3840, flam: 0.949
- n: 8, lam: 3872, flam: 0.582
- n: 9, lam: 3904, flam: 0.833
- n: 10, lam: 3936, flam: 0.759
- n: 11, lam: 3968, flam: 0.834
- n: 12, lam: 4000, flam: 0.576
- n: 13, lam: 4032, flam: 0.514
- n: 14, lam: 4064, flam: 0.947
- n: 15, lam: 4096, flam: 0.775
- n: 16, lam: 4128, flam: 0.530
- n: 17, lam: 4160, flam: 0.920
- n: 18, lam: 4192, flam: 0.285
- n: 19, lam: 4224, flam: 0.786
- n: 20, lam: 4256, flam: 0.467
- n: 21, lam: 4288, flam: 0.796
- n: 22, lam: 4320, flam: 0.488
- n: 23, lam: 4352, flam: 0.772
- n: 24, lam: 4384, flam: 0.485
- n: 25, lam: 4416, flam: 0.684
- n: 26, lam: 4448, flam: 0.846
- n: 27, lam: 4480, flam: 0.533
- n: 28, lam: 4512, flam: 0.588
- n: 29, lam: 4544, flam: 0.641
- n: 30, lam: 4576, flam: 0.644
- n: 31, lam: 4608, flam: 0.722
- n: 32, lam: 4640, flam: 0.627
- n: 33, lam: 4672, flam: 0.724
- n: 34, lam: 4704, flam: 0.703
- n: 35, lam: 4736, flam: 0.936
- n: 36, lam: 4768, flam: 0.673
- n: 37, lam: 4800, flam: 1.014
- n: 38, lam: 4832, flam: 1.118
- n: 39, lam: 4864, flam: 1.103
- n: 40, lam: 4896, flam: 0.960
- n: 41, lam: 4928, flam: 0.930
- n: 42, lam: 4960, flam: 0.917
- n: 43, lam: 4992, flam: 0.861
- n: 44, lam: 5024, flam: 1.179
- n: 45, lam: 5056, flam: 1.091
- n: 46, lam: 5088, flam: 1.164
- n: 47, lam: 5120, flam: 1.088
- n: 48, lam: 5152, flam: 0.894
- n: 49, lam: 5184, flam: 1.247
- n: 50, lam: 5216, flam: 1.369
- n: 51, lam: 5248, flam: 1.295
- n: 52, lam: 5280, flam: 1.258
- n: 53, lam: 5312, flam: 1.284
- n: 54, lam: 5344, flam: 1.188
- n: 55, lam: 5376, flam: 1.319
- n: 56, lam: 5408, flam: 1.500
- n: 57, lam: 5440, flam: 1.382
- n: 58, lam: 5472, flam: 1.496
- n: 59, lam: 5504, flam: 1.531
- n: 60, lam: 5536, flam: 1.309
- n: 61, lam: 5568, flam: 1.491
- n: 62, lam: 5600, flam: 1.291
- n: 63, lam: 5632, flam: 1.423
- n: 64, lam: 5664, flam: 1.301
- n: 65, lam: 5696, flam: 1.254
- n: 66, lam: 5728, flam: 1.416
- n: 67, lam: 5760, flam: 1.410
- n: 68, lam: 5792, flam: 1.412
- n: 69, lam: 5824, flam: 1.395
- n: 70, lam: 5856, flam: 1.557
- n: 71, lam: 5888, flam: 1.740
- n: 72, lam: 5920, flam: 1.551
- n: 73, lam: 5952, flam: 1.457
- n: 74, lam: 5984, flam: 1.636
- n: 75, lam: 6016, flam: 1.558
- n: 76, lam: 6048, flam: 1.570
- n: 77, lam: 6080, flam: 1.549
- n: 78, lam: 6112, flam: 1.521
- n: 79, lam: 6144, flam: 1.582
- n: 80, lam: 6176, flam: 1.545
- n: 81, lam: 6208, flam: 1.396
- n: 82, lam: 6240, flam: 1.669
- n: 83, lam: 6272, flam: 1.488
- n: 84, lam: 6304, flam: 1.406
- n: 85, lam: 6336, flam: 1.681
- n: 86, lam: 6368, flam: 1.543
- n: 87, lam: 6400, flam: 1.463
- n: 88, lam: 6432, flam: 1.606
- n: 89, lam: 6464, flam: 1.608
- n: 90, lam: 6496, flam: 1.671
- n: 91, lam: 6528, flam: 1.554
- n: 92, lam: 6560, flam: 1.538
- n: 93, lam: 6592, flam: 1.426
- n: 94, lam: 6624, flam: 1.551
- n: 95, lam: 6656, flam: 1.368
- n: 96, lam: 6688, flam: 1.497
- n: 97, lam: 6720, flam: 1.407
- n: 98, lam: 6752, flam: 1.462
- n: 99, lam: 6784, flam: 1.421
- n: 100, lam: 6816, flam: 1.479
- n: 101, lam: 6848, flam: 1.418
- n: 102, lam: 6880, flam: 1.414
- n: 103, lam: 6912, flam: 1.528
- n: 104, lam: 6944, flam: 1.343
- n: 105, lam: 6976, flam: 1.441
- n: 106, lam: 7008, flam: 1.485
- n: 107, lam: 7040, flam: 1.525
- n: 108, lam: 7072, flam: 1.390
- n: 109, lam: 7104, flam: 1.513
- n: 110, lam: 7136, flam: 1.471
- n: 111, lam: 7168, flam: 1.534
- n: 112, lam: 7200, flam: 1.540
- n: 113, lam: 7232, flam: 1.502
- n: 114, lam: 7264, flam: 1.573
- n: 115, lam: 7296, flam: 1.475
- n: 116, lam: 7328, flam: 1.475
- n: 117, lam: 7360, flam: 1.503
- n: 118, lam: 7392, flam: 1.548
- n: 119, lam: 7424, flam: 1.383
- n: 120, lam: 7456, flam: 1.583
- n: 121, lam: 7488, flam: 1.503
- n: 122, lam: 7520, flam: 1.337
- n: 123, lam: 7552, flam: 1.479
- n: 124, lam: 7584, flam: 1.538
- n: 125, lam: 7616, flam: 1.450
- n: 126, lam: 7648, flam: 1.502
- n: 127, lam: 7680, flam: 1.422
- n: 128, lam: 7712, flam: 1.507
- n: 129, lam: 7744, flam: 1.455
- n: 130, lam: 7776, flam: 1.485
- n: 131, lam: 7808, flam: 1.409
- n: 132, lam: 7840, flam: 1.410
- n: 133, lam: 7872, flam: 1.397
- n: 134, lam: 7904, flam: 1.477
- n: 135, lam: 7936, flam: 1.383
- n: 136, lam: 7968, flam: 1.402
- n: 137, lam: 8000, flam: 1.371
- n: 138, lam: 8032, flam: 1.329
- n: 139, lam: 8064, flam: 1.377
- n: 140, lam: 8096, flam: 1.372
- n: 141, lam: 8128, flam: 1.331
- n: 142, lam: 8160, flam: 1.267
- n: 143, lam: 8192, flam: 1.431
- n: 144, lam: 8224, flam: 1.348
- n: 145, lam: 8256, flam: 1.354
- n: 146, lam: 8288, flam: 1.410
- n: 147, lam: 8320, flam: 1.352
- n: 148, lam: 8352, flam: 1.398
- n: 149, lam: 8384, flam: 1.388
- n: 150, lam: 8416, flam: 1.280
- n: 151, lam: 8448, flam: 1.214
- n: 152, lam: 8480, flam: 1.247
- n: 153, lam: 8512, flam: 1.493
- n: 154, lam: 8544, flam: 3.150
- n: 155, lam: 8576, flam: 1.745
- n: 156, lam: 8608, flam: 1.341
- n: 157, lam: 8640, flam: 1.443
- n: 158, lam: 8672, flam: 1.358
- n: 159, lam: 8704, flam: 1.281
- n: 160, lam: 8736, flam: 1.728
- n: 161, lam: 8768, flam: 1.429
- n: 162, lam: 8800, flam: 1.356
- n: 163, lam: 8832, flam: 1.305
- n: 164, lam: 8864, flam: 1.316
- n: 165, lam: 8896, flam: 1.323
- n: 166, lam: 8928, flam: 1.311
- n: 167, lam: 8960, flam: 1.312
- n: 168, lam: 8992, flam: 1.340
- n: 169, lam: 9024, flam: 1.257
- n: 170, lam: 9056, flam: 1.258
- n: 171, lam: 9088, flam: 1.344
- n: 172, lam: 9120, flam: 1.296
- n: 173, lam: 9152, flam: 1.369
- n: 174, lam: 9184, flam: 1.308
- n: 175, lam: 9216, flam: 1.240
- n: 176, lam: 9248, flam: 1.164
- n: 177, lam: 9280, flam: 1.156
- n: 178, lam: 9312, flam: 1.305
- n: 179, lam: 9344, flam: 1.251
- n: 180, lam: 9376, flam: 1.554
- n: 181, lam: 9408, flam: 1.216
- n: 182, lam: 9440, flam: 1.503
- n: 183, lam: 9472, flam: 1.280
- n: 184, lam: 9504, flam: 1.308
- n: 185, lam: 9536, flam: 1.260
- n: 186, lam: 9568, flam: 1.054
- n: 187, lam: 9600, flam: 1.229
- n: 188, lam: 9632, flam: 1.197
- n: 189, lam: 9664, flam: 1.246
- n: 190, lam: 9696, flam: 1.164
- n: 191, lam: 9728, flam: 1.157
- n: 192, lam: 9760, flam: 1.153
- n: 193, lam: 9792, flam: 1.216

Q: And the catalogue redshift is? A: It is 0.30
